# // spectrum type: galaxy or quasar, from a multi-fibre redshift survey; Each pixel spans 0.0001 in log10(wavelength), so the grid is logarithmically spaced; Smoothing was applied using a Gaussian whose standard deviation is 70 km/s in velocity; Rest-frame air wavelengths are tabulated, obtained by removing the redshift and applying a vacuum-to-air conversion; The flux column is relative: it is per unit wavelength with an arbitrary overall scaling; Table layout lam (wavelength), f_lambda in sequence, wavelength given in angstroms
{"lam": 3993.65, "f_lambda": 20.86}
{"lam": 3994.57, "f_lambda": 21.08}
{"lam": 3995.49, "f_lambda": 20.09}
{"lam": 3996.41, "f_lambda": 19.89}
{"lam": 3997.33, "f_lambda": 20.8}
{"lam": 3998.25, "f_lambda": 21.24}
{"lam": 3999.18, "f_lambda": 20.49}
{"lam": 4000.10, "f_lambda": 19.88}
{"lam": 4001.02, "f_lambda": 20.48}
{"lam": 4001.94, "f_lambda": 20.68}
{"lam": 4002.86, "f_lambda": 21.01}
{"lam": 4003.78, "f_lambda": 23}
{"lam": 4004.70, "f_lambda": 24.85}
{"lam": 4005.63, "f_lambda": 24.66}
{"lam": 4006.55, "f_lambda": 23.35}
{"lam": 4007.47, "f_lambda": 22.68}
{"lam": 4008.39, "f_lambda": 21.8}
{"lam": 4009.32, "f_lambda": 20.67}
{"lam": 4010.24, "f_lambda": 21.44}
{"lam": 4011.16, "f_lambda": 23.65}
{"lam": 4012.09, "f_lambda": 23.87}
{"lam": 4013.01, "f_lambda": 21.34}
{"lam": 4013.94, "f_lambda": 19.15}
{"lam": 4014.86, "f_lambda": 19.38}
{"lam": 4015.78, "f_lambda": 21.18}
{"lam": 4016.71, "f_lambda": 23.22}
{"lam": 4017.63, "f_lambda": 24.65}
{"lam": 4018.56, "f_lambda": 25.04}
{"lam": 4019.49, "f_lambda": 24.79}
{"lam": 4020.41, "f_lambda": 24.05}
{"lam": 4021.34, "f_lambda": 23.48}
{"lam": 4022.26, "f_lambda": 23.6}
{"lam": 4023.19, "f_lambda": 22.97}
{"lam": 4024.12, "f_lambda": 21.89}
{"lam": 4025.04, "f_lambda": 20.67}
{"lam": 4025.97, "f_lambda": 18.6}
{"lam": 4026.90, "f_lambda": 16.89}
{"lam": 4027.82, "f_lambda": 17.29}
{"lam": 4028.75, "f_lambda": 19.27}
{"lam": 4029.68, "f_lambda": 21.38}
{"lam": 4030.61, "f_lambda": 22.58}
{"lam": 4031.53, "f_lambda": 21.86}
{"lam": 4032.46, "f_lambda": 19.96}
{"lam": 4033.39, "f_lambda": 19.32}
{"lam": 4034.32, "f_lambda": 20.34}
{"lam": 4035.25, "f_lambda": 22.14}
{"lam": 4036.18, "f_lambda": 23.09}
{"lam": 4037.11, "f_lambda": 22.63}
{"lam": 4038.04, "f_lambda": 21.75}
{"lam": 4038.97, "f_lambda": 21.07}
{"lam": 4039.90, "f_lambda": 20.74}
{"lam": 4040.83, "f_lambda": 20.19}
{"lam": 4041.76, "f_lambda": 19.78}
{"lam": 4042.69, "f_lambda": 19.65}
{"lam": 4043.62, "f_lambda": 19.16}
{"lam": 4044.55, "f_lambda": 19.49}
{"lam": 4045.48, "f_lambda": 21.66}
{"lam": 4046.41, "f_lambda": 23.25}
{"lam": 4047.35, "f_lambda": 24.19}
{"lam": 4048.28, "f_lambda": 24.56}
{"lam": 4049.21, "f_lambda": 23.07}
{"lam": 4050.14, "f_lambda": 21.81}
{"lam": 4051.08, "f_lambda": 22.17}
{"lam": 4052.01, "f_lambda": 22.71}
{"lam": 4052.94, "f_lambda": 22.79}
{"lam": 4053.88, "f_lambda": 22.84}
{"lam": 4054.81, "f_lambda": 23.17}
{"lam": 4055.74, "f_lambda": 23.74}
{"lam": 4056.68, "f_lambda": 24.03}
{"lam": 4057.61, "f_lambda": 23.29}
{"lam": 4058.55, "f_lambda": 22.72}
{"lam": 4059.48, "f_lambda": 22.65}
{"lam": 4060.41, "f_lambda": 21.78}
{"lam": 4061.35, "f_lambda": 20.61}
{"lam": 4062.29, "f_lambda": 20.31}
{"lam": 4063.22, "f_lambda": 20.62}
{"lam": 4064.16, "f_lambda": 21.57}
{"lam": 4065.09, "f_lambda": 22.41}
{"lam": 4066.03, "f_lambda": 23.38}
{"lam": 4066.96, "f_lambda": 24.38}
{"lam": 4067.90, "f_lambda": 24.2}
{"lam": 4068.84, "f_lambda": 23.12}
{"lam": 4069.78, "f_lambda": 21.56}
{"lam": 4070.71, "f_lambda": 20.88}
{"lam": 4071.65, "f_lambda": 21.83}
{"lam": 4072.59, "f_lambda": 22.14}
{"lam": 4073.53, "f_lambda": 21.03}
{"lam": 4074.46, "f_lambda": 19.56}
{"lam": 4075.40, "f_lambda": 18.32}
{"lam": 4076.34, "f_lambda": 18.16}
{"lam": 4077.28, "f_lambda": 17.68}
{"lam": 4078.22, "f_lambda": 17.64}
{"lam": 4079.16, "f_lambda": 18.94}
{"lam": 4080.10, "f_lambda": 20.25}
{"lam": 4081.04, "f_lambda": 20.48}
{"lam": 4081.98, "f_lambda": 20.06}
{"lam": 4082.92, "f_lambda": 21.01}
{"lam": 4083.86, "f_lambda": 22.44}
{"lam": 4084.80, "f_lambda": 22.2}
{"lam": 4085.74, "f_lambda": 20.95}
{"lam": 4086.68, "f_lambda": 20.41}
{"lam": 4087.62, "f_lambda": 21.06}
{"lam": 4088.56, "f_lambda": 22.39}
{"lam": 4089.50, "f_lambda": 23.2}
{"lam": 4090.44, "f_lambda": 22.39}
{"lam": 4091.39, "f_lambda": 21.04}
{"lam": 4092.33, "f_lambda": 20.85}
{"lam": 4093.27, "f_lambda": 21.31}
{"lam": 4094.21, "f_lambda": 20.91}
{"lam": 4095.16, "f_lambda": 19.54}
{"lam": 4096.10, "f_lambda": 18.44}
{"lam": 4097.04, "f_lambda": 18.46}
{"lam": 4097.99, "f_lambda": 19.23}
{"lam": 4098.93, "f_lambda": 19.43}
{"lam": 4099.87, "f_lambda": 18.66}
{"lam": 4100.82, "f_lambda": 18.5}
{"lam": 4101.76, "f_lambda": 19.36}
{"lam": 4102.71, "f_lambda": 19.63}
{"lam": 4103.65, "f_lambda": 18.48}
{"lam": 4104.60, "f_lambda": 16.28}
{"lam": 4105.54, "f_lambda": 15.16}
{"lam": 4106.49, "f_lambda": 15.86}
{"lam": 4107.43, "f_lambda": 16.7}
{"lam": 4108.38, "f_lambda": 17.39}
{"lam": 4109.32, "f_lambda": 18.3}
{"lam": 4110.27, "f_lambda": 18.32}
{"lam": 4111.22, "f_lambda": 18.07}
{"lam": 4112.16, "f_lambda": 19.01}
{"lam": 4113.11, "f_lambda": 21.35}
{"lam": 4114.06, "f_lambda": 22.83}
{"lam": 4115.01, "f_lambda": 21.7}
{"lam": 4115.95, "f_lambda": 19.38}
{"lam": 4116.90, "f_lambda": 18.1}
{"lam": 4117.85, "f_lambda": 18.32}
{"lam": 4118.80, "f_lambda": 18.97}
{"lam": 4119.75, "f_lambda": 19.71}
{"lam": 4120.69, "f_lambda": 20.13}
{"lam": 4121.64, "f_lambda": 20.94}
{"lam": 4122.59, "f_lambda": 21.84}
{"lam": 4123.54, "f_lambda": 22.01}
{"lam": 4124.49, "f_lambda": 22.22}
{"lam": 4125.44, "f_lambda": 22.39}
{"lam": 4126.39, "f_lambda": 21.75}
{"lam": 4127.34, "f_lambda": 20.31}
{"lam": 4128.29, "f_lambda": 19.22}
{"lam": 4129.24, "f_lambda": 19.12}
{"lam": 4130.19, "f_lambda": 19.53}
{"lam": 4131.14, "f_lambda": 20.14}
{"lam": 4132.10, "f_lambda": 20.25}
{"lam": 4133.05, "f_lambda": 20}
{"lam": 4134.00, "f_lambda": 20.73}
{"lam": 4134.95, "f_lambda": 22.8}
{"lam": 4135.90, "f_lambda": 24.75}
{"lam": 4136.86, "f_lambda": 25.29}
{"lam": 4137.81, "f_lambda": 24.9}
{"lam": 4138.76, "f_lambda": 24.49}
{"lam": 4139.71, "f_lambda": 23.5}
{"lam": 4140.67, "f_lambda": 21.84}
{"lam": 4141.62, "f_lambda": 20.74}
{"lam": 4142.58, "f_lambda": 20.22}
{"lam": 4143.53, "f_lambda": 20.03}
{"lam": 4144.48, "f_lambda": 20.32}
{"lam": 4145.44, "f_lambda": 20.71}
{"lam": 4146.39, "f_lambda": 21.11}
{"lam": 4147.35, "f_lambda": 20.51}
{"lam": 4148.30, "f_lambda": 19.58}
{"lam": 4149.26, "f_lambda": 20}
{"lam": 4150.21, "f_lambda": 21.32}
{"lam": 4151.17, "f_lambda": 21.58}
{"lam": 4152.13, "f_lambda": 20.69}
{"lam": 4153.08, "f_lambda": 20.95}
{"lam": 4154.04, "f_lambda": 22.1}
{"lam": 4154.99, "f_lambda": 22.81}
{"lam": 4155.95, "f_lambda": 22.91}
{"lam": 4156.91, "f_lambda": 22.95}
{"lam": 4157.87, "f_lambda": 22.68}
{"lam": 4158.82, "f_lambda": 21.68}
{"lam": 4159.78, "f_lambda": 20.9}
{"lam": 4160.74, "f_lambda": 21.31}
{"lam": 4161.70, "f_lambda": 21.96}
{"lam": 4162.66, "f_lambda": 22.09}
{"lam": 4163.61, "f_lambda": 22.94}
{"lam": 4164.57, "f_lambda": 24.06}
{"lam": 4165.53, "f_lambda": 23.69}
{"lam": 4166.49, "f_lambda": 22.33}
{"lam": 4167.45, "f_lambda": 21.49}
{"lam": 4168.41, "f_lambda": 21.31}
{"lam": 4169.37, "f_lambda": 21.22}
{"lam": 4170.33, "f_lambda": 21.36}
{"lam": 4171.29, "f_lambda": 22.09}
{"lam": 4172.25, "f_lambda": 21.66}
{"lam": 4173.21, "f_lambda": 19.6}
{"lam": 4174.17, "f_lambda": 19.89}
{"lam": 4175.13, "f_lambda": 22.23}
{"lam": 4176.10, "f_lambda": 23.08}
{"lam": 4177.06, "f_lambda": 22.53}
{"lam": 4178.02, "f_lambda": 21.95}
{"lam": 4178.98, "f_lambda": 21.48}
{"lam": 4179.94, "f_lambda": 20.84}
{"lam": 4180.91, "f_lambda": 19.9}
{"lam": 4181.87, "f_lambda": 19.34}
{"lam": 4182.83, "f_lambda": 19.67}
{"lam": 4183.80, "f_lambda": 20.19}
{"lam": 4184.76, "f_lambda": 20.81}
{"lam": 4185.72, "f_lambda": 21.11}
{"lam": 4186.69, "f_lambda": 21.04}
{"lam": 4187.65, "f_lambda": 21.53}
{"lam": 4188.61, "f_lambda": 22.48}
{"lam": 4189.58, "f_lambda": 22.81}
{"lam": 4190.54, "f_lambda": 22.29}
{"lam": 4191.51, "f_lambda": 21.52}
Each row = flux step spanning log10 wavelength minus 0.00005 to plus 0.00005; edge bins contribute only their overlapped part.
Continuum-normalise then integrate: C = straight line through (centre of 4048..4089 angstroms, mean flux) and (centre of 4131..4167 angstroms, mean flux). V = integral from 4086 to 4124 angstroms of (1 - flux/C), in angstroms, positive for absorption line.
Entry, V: 3.7 angstroms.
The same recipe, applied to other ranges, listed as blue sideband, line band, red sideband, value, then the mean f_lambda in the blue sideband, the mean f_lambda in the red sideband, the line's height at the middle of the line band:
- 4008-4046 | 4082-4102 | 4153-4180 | 1.0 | 21.4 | 22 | 21.6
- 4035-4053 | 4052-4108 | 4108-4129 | 0.8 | 21.8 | 20.1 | 21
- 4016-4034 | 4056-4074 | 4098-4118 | -1.8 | 21.6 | 18.6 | 20.2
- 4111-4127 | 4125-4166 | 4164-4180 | -0.9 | 20.6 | 21.8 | 21.2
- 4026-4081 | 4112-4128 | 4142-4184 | 0.5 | 21.3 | 21.4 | 21.4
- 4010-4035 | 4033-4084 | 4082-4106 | -1.7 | 21.6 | 20.1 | 20.8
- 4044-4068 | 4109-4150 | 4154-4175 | 2.4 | 22.6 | 22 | 22.2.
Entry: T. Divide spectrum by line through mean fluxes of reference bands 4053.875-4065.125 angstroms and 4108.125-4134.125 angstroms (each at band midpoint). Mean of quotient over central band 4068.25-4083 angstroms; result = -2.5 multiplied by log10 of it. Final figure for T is 0.08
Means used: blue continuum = 22.3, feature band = 20.2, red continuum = 20.1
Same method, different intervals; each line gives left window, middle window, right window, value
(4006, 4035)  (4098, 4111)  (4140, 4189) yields 0.20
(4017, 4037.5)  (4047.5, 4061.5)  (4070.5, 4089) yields -0.09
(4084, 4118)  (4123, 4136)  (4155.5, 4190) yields -0.03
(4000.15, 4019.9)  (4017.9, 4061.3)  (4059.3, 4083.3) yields -0.01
